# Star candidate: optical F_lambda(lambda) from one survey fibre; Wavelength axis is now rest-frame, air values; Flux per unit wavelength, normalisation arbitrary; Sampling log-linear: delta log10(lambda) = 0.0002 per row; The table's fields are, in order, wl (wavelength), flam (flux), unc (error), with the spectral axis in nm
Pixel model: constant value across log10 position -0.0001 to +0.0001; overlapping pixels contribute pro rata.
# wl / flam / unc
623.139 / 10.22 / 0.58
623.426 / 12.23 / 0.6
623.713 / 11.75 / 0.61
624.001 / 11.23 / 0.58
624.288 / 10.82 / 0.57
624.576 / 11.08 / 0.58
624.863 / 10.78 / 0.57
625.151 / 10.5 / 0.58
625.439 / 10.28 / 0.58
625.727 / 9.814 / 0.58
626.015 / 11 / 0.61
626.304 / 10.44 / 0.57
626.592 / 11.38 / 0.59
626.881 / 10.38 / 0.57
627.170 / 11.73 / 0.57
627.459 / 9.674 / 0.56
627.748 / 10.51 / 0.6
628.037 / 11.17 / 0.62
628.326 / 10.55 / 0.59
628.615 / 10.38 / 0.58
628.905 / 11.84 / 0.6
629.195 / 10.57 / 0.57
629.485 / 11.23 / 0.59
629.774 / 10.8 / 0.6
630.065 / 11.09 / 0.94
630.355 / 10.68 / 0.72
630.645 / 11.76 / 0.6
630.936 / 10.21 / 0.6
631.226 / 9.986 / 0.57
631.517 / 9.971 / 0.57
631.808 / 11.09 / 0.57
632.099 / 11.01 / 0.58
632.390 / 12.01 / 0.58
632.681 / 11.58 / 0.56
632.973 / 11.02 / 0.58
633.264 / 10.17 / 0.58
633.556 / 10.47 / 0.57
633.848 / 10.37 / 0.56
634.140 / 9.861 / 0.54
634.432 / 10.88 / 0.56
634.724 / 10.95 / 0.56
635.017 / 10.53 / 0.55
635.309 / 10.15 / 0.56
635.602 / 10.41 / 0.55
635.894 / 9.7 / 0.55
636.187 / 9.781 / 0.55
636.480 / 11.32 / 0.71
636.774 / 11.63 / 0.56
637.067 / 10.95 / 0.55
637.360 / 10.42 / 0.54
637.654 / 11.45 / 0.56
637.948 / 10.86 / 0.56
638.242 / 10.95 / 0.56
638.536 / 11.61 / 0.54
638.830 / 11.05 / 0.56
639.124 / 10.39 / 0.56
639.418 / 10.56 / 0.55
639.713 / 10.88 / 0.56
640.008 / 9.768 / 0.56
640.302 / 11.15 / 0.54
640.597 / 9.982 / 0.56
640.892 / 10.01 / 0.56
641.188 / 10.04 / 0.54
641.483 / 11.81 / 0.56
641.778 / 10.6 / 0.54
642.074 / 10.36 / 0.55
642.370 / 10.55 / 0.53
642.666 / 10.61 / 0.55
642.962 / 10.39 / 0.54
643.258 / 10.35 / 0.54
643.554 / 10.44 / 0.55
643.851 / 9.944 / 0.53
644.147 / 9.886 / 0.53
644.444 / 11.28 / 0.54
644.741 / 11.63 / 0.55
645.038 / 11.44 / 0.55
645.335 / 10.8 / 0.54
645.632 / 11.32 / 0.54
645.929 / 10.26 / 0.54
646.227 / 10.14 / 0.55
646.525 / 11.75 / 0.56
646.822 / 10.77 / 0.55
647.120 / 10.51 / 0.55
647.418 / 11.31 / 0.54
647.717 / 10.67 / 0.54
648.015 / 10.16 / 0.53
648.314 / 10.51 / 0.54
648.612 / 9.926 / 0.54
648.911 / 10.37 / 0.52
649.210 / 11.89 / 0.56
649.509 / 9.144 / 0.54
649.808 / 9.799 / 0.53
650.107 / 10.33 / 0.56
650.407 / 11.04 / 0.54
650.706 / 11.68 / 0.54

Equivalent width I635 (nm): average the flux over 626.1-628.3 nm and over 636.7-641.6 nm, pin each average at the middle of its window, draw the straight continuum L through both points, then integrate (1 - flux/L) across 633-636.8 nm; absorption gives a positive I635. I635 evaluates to 0.11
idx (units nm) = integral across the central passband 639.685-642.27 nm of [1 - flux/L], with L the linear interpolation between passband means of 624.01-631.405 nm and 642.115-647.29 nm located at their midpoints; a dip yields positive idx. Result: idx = 0.05 nm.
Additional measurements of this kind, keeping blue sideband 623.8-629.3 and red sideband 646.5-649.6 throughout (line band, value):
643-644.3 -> 0.057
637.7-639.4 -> -0.046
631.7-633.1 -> -0.083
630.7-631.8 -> 0.041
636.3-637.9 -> -0.063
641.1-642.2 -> -0.009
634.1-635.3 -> 0.015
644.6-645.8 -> -0.072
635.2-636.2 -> 0.062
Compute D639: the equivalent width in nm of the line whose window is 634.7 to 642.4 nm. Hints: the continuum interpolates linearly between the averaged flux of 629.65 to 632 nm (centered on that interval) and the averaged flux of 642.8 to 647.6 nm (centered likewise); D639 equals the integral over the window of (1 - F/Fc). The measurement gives 0.054 nm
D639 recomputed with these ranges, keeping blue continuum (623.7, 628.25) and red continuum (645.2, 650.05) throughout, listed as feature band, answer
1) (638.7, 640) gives 0.004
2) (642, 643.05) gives 0.013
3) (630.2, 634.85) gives -0.023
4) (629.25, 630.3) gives -0.024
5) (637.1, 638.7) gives -0.059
